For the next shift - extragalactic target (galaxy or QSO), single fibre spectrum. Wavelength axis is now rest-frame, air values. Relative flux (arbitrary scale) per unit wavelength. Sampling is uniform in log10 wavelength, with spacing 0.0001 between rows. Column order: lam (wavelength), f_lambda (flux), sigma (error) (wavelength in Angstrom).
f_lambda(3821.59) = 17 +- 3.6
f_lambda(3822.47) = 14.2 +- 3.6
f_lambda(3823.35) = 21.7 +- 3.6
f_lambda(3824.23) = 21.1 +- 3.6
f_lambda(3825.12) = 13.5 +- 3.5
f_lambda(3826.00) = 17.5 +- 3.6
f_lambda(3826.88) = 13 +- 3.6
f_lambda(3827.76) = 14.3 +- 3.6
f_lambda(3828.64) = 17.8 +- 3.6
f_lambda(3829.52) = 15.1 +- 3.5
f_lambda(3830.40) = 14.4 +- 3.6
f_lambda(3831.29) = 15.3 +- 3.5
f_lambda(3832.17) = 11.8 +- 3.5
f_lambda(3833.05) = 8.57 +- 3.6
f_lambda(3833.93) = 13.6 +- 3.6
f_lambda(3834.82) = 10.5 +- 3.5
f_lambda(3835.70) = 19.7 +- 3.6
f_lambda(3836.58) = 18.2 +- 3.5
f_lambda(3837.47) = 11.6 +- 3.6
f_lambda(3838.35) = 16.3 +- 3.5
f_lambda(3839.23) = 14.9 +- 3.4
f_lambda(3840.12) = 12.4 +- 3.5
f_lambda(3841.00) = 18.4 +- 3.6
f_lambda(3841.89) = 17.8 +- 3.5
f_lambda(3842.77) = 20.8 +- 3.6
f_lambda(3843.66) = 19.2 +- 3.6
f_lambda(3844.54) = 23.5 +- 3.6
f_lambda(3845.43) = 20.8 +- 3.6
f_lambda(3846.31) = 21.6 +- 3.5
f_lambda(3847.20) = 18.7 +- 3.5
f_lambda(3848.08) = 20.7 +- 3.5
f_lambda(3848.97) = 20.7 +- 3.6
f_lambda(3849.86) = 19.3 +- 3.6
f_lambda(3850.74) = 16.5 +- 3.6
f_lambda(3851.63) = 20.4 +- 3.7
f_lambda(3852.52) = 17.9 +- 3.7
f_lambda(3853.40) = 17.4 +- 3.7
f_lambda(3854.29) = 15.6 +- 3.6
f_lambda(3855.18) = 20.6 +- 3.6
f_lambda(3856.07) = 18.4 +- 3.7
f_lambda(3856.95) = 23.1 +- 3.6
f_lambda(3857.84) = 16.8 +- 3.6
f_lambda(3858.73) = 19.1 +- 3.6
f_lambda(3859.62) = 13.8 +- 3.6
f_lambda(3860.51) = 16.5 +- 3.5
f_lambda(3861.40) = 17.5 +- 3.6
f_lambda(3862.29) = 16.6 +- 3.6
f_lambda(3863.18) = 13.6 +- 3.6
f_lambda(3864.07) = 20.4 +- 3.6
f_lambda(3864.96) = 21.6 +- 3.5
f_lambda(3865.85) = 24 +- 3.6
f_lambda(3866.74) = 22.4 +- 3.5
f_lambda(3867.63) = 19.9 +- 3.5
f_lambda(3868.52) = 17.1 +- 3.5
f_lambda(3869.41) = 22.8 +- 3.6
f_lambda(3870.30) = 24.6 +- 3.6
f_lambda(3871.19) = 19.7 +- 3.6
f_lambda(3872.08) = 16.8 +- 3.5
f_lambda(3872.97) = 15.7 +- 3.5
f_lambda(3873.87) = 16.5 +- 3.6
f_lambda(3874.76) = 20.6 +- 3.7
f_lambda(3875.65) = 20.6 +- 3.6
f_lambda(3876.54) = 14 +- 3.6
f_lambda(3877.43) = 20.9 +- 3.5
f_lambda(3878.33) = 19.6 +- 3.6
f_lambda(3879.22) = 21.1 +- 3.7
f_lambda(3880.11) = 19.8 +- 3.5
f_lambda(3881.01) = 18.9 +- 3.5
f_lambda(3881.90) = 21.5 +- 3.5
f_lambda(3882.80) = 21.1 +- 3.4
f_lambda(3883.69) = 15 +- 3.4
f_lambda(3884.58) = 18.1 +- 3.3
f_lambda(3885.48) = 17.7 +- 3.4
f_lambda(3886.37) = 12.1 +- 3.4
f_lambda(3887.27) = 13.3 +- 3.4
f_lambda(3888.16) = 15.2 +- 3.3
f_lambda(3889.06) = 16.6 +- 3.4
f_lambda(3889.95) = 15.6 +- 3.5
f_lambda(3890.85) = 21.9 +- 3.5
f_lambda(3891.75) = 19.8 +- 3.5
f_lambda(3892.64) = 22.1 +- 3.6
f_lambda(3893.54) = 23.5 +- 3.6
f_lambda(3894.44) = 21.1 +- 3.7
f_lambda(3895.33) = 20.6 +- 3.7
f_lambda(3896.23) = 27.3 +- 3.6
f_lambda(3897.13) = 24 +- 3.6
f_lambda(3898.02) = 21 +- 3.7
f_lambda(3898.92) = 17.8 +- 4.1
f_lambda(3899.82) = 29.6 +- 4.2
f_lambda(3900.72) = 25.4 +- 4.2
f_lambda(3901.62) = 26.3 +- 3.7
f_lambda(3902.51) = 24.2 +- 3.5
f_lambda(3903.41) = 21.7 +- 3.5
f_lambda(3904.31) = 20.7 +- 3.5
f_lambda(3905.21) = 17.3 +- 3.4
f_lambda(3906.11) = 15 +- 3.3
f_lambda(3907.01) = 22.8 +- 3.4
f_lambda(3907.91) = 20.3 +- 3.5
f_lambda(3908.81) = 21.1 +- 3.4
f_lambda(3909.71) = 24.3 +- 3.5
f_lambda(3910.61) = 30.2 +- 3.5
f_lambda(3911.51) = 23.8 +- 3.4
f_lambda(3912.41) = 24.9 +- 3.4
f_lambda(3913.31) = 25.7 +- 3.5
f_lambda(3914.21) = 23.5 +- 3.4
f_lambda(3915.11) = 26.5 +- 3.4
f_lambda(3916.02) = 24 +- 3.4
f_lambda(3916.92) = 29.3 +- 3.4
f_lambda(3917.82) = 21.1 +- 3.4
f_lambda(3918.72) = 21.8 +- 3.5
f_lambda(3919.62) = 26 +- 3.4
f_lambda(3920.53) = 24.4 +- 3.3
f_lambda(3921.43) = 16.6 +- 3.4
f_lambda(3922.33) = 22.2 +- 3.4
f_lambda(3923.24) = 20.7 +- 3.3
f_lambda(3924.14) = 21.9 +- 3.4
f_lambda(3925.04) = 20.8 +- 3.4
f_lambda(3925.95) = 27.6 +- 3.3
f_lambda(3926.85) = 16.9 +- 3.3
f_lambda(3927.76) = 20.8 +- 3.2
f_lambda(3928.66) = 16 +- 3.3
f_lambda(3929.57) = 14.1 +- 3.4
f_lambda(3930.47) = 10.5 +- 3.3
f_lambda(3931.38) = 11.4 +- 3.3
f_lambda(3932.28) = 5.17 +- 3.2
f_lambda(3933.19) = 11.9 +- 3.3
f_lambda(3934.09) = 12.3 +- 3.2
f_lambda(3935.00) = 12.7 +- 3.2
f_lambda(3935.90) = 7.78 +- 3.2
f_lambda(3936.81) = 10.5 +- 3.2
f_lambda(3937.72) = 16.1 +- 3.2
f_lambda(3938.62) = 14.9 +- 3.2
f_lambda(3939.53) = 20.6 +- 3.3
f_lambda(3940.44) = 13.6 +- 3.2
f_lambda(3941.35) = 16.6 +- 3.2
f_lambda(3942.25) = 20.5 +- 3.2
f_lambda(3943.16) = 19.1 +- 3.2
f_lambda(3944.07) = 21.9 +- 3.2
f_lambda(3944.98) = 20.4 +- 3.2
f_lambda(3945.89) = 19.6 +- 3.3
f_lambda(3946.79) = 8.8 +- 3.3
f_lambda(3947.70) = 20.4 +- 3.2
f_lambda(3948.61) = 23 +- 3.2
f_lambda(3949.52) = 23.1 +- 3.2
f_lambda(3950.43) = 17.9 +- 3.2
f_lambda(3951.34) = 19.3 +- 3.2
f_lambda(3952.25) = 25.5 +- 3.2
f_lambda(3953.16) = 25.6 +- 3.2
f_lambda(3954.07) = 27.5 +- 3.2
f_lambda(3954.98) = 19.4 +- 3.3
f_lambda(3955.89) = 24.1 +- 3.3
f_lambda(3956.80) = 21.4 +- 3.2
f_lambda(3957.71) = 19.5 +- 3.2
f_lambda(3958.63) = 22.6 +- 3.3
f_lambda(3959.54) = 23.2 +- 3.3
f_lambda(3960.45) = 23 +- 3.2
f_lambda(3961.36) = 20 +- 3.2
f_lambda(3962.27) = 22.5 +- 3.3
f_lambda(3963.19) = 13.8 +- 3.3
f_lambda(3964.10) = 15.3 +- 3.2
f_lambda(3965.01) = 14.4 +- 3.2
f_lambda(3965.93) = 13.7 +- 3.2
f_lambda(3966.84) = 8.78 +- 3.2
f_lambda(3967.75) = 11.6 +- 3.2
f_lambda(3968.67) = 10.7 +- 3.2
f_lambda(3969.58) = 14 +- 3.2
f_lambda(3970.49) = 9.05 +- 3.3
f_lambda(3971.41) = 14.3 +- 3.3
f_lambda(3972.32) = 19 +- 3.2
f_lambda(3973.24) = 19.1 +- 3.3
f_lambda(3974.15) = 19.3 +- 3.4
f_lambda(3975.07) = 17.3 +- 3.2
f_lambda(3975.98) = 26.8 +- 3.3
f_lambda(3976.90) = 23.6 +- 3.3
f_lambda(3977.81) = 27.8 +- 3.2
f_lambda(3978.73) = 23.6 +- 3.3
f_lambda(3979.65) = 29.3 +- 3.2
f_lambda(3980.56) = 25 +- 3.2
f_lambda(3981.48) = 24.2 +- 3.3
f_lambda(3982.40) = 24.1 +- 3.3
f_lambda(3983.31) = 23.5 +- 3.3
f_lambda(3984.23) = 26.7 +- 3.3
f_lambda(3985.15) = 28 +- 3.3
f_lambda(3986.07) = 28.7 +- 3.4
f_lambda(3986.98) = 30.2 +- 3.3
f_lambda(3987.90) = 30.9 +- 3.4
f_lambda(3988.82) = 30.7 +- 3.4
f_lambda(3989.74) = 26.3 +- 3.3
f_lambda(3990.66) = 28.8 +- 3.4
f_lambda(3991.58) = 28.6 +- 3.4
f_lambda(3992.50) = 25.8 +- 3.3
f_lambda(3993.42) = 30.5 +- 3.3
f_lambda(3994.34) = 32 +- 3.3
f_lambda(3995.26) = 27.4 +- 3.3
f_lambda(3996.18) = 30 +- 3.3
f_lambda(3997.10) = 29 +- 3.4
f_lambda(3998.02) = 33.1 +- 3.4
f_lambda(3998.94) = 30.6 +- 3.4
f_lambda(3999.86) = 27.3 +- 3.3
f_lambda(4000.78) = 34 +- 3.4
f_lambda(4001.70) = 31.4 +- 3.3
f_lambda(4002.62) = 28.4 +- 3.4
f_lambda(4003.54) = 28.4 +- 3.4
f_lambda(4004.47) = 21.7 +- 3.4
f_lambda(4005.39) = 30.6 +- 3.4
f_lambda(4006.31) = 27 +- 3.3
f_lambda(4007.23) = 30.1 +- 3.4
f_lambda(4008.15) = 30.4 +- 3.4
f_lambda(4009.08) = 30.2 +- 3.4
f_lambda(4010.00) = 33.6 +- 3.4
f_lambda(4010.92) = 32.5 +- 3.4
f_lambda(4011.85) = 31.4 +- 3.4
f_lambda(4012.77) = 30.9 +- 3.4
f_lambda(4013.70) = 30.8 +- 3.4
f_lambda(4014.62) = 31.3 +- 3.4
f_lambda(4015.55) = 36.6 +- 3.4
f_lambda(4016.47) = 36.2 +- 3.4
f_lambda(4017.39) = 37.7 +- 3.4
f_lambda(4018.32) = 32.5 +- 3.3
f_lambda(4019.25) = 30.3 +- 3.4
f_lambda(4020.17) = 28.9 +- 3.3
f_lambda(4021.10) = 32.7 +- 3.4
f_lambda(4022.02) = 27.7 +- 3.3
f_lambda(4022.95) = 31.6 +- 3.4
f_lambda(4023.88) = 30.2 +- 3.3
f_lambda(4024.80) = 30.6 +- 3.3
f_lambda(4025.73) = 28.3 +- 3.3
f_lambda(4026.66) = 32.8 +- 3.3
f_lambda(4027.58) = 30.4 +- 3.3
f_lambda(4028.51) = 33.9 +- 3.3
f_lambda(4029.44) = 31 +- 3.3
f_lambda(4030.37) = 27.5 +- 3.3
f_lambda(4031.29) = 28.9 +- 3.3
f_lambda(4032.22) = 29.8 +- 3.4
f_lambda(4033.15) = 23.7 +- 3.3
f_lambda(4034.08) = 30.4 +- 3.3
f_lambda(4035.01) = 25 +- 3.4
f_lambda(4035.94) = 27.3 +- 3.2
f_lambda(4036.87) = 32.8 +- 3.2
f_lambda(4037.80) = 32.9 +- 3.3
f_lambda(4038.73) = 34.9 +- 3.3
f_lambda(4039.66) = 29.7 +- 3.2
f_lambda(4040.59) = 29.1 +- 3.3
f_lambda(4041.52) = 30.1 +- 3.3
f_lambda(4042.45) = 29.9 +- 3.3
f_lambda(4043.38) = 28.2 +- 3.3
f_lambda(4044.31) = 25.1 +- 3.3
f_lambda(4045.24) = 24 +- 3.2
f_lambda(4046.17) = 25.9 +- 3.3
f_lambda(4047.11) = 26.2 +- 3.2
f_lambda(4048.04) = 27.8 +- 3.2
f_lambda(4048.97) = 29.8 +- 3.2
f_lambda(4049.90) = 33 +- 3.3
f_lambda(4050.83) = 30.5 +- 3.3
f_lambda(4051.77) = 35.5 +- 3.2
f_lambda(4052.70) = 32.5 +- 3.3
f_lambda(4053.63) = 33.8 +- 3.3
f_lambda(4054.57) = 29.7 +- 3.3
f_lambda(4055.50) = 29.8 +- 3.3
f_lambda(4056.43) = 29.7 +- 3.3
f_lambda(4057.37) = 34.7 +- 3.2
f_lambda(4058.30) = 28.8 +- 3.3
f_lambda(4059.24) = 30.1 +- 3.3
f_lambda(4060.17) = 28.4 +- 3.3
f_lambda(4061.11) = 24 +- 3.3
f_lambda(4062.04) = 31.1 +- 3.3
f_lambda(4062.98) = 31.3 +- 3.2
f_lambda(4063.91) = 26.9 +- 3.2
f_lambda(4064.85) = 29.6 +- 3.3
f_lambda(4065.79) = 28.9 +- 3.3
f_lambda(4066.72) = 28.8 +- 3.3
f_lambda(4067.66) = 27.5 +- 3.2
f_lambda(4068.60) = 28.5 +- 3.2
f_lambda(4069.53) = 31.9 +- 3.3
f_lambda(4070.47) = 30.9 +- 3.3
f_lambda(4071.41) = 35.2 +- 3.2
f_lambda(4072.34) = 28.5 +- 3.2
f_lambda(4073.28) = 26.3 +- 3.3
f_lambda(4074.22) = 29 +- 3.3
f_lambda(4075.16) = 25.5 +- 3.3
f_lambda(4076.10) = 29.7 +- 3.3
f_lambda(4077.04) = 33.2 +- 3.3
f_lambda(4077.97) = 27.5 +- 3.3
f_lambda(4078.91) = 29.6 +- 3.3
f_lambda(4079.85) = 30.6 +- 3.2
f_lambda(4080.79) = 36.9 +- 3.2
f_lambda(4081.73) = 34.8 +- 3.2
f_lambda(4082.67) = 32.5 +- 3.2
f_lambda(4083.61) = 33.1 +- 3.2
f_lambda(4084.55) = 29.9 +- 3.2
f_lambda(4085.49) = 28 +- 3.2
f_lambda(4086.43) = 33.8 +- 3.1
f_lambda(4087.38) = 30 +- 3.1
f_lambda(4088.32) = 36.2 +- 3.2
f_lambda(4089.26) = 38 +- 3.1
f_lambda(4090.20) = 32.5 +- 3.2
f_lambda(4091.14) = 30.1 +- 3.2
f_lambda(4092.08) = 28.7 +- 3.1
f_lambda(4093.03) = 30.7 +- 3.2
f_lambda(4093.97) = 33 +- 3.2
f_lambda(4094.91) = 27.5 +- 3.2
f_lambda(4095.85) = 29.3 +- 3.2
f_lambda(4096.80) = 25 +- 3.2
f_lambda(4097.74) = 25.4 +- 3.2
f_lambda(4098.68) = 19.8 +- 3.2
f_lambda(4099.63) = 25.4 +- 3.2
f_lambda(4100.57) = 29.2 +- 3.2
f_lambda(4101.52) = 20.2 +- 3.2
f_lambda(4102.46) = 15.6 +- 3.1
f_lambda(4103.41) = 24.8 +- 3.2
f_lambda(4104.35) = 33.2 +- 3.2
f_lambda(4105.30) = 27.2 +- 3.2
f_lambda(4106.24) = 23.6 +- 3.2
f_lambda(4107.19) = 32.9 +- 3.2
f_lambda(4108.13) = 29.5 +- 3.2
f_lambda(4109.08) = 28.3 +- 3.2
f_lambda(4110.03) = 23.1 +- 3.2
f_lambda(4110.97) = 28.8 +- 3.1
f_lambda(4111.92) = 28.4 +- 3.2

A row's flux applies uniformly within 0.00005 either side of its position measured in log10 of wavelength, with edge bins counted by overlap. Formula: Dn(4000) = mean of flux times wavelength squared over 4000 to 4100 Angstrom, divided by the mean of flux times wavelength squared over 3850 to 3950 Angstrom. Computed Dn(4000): 1.7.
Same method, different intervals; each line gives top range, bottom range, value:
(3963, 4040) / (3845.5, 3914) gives 1.44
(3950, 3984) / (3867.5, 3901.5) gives 1.06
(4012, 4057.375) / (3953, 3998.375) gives 1.37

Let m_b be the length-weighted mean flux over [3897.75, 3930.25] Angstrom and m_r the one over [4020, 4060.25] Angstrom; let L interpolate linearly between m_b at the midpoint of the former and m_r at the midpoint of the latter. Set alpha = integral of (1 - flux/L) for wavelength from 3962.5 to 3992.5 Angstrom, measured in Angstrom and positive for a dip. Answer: 5.4 Angstrom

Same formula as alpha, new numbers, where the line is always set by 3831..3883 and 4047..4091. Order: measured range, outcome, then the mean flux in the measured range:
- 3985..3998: -1.5 Angstrom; 29.2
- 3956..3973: 5.4 Angstrom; 16.7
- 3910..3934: 1.5 Angstrom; 20.6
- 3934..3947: 4.1 Angstrom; 15.9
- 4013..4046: -2.3 Angstrom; 30.3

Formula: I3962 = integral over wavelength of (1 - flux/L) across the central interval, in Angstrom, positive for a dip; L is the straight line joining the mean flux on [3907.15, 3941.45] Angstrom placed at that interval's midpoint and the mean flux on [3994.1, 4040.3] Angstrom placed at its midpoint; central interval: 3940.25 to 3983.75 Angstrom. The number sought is 7.3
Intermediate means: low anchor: 19.2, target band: 19.8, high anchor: 30.5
